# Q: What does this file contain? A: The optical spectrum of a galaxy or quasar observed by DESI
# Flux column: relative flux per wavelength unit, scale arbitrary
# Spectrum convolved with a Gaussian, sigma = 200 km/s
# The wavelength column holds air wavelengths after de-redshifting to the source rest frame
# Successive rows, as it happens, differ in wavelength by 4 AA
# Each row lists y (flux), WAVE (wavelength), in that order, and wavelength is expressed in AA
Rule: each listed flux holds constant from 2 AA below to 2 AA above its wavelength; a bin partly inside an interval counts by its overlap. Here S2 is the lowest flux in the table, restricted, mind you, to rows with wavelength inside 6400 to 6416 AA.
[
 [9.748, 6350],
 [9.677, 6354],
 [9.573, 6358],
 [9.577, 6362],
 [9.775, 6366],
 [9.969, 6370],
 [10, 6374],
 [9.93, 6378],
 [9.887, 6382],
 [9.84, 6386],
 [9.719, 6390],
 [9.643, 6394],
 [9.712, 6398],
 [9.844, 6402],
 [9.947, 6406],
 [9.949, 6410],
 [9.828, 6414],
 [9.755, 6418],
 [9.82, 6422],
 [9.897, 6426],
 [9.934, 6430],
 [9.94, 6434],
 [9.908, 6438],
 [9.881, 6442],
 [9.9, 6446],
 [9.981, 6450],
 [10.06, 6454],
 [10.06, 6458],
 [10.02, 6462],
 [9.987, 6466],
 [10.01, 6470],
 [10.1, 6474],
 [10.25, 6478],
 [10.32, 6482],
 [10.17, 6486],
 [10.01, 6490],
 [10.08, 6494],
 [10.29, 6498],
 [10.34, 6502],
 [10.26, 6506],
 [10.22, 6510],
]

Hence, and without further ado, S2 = 9.828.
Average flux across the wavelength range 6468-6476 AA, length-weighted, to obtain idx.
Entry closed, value 10.1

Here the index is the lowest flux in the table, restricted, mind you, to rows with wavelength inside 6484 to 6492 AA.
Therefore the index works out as 10.01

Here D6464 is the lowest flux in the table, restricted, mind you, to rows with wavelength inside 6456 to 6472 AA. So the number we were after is 9.987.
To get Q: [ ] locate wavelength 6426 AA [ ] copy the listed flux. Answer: 9.897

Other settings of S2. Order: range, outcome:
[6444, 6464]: 9.9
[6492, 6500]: 10.08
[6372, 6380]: 9.93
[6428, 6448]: 9.881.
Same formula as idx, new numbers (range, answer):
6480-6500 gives 10.2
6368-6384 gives 9.95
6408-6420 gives 9.84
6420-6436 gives 9.9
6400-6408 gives 9.9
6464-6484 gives 10.1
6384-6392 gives 9.78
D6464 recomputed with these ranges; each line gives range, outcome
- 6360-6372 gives 9.577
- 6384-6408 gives 9.643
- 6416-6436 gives 9.755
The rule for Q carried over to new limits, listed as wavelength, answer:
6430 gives 9.934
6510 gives 10.22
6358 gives 9.573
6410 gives 9.949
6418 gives 9.755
